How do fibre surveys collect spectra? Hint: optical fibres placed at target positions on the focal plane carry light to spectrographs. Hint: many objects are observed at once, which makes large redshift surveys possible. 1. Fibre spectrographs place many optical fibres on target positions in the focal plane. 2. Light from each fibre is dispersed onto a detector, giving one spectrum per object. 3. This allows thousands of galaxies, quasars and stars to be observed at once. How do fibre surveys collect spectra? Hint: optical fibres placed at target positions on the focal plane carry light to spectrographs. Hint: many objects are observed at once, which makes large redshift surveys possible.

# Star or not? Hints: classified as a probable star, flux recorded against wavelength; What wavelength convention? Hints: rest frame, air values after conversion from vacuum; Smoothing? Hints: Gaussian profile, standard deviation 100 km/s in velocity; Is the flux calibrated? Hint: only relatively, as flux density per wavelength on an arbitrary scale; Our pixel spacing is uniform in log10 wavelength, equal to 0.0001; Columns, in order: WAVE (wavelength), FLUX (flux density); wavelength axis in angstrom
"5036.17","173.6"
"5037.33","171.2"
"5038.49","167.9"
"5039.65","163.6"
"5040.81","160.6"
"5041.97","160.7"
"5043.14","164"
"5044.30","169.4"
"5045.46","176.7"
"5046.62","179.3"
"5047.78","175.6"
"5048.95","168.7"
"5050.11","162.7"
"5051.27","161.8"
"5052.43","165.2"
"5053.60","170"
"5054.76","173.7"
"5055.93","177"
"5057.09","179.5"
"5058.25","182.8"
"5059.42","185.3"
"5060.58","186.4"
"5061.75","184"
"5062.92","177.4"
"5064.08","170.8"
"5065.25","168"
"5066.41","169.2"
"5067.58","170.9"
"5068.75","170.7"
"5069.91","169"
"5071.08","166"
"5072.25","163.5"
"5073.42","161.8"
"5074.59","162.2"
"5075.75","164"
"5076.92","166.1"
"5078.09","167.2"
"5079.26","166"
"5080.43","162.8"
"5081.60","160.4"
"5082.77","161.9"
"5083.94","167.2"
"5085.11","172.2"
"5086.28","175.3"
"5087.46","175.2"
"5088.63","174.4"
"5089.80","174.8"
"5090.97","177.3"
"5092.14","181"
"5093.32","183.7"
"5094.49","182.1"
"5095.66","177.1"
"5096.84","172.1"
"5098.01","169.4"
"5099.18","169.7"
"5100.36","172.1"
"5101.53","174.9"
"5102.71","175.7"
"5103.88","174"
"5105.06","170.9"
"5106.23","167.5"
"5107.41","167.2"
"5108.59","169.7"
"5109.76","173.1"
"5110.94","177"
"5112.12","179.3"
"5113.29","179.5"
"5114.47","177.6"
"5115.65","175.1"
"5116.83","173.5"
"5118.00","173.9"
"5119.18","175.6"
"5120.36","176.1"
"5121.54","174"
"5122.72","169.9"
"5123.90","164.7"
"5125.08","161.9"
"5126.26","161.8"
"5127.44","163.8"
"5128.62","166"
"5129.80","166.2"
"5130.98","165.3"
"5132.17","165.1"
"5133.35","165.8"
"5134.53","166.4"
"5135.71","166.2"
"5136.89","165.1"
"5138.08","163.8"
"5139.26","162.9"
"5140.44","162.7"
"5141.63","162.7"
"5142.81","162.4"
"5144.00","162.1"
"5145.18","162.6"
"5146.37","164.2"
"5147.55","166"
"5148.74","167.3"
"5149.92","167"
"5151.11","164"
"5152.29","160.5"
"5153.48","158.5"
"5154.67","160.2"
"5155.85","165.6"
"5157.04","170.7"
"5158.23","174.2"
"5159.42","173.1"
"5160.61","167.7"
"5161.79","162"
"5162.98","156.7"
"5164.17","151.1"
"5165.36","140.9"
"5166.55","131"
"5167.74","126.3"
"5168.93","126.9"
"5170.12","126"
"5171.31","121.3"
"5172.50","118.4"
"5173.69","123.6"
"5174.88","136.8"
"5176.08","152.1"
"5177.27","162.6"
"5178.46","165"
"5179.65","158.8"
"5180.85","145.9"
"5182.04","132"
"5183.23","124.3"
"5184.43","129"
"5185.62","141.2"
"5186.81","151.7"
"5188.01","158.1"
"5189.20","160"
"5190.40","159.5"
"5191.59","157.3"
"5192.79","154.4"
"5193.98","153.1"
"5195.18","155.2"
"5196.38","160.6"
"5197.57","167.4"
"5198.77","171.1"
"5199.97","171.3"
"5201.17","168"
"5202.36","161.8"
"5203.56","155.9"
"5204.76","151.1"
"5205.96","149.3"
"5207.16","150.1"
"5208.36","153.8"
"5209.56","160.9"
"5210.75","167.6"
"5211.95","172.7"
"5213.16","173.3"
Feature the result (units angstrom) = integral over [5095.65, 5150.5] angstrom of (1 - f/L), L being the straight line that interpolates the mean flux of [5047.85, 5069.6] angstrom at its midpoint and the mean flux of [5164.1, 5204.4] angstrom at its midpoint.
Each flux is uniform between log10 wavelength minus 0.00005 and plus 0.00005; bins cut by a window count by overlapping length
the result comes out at -3.0 angstrom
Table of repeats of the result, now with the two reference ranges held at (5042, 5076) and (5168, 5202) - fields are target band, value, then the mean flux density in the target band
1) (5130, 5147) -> -0.80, 164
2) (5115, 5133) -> -1.06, 169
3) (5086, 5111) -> -1.53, 174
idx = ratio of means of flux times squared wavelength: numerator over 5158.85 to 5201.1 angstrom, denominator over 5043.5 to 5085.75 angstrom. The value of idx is 0.91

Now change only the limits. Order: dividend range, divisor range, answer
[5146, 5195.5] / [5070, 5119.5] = 0.91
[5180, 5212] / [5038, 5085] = 0.96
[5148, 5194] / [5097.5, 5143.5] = 0.90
